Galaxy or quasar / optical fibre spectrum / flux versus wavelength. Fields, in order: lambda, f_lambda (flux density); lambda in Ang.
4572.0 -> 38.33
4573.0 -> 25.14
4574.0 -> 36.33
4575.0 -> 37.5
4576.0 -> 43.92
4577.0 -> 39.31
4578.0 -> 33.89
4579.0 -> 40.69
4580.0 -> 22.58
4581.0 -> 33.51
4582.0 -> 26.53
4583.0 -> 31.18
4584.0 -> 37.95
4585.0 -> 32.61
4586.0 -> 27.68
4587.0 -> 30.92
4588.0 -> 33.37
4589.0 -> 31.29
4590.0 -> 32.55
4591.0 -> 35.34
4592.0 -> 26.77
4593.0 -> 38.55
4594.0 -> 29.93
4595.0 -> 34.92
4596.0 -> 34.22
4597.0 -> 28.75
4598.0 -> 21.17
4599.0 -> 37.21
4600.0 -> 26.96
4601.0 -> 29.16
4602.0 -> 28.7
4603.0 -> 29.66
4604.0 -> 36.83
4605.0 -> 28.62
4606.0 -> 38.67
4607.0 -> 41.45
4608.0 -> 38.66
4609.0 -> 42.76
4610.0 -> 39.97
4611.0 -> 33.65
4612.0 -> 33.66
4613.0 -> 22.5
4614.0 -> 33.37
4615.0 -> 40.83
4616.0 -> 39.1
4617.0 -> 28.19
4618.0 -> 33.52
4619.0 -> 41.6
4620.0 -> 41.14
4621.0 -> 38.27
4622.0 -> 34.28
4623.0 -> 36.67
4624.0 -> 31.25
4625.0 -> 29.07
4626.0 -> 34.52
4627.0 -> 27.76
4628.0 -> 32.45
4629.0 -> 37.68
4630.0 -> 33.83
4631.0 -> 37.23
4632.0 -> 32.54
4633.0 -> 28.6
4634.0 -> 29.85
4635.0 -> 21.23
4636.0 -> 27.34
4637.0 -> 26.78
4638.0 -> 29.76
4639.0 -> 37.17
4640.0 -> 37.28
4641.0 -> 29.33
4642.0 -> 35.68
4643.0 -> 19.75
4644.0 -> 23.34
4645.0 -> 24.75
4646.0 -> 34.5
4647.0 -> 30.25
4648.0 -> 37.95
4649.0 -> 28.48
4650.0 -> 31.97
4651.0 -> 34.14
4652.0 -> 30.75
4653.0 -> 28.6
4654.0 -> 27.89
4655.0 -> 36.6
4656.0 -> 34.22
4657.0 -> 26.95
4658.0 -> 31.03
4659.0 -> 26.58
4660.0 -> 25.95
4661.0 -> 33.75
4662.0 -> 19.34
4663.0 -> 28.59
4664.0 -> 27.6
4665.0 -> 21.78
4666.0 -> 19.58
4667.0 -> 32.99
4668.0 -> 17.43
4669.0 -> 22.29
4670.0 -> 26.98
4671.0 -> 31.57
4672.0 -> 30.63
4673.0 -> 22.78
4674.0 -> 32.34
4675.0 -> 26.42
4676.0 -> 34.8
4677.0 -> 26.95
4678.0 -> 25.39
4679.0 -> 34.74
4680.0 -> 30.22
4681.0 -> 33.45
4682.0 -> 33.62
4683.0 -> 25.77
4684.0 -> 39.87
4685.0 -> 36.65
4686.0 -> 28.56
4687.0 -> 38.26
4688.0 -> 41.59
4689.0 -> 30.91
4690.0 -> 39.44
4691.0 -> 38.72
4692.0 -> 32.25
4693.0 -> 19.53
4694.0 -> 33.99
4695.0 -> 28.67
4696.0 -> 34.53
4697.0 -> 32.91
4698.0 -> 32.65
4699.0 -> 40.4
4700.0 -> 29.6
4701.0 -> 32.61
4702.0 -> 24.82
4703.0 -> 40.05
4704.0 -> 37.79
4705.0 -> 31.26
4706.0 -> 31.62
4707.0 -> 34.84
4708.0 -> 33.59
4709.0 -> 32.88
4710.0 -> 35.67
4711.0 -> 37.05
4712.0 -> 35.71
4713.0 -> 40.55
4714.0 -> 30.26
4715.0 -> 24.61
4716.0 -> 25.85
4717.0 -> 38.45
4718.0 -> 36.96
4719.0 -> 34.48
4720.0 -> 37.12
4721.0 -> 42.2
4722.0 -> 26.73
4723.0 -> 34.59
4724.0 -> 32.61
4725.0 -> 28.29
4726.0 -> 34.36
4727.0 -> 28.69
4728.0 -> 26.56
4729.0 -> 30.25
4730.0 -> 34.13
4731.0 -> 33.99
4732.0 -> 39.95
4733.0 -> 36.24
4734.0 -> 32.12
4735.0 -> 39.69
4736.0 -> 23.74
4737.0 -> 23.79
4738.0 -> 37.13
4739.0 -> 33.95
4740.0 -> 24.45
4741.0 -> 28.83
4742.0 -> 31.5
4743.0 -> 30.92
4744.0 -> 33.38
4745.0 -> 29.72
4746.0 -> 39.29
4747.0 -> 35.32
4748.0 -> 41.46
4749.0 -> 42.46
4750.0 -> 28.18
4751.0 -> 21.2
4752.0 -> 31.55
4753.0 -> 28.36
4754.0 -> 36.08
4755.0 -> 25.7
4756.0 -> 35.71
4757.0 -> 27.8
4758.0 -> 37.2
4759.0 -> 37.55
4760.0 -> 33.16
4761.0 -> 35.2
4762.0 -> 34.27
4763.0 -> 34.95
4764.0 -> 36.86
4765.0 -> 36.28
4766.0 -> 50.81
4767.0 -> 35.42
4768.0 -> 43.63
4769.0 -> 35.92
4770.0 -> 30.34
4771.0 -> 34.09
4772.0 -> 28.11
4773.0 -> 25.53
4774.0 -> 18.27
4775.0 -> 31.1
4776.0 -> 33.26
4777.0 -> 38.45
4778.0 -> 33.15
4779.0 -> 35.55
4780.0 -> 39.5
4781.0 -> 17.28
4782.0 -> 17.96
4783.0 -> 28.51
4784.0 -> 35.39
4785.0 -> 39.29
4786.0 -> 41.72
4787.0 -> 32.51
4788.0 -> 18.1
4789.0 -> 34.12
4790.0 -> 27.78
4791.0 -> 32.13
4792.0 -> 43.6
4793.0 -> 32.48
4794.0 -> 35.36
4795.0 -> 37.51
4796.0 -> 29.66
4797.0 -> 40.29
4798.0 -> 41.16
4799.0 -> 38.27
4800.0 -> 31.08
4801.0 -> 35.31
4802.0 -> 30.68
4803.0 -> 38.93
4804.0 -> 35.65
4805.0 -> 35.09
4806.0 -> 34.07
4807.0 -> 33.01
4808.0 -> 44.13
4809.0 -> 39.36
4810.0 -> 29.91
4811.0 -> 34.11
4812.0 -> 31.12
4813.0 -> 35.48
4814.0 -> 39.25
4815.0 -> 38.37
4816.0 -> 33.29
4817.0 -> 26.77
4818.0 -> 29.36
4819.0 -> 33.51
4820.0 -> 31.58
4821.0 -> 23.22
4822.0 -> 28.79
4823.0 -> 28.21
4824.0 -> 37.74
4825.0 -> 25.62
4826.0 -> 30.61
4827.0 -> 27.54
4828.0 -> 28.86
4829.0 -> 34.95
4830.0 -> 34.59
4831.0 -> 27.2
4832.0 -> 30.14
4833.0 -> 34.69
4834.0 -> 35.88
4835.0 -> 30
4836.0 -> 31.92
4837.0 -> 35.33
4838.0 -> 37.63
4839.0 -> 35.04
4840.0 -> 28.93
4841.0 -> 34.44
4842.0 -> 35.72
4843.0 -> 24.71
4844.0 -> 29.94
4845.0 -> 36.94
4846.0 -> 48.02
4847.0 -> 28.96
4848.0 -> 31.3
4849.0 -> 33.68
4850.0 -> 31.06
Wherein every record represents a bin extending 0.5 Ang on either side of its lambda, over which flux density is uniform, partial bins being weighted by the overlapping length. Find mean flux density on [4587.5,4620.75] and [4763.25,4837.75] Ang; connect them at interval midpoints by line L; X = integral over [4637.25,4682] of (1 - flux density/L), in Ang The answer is 5.9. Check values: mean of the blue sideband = 33.8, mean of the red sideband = 33.2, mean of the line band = 29.2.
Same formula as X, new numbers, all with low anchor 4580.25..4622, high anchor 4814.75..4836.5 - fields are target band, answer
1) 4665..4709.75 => 1.4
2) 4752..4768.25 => -1.9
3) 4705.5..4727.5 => -0.9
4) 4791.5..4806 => -2.2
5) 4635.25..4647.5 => 1.3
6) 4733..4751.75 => -0.2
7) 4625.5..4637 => 0.7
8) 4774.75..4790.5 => 0.0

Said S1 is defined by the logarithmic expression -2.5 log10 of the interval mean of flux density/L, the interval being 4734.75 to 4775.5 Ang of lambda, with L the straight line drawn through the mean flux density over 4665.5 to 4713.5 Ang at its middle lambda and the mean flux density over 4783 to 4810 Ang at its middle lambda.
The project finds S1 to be 0.032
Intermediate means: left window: 32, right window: 35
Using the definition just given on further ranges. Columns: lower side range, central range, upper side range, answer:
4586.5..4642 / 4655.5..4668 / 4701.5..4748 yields 0.221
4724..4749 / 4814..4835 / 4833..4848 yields 0.079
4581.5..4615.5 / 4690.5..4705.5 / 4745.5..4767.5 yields 0.046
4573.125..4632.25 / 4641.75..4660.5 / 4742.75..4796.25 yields 0.126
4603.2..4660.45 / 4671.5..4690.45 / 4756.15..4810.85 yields 0.028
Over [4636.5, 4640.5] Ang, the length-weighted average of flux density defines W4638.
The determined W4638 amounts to 32.7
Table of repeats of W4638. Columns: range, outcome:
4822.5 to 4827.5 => 29.9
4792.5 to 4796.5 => 33.8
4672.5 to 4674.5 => 27.6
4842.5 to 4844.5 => 27.3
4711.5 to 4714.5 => 35.5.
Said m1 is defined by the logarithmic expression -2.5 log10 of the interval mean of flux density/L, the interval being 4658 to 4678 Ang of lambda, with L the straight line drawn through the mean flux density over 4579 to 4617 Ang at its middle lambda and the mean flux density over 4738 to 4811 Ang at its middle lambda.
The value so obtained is 0.23 mag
